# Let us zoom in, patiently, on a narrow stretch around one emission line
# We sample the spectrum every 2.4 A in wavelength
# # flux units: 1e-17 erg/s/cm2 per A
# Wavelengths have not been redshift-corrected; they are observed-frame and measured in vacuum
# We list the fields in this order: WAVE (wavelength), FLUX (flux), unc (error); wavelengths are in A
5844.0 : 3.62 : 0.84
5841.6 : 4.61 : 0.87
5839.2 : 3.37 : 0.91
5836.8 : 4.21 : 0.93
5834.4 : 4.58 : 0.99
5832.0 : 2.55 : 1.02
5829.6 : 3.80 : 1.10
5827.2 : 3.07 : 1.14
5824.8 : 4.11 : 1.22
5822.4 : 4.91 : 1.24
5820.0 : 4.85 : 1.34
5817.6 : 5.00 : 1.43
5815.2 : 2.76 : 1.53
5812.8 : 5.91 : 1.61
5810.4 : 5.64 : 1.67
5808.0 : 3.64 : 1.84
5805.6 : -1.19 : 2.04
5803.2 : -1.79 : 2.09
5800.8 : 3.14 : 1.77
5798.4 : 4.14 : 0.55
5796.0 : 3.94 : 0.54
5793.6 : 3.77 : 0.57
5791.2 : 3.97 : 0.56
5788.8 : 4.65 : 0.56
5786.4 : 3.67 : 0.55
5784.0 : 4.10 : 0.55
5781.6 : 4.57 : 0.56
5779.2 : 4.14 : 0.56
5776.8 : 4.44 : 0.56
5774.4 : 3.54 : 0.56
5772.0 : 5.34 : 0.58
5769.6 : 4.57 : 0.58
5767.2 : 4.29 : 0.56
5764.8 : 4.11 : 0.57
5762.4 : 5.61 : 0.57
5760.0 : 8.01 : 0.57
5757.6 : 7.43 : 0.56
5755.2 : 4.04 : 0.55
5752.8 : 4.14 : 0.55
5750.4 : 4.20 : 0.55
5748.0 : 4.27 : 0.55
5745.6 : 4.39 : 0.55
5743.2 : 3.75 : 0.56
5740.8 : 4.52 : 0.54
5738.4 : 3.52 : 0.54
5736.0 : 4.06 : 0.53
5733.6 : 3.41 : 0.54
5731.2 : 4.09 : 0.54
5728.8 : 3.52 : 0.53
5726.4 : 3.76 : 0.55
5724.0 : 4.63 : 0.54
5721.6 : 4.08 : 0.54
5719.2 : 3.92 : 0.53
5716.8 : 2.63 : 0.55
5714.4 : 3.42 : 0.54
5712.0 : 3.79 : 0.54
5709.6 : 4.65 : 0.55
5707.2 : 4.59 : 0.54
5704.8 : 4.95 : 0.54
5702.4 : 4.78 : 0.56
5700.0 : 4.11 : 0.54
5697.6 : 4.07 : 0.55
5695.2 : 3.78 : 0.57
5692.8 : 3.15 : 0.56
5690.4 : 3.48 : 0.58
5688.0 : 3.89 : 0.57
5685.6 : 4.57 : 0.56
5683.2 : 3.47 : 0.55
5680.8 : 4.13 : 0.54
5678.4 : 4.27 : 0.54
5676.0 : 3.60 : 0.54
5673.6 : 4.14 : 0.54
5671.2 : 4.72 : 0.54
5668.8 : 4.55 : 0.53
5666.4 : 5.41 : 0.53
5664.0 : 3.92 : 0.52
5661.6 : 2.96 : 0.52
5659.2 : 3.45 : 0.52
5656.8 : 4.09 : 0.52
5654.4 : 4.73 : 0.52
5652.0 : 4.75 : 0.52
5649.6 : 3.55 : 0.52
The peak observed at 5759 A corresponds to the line [O III] 5007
